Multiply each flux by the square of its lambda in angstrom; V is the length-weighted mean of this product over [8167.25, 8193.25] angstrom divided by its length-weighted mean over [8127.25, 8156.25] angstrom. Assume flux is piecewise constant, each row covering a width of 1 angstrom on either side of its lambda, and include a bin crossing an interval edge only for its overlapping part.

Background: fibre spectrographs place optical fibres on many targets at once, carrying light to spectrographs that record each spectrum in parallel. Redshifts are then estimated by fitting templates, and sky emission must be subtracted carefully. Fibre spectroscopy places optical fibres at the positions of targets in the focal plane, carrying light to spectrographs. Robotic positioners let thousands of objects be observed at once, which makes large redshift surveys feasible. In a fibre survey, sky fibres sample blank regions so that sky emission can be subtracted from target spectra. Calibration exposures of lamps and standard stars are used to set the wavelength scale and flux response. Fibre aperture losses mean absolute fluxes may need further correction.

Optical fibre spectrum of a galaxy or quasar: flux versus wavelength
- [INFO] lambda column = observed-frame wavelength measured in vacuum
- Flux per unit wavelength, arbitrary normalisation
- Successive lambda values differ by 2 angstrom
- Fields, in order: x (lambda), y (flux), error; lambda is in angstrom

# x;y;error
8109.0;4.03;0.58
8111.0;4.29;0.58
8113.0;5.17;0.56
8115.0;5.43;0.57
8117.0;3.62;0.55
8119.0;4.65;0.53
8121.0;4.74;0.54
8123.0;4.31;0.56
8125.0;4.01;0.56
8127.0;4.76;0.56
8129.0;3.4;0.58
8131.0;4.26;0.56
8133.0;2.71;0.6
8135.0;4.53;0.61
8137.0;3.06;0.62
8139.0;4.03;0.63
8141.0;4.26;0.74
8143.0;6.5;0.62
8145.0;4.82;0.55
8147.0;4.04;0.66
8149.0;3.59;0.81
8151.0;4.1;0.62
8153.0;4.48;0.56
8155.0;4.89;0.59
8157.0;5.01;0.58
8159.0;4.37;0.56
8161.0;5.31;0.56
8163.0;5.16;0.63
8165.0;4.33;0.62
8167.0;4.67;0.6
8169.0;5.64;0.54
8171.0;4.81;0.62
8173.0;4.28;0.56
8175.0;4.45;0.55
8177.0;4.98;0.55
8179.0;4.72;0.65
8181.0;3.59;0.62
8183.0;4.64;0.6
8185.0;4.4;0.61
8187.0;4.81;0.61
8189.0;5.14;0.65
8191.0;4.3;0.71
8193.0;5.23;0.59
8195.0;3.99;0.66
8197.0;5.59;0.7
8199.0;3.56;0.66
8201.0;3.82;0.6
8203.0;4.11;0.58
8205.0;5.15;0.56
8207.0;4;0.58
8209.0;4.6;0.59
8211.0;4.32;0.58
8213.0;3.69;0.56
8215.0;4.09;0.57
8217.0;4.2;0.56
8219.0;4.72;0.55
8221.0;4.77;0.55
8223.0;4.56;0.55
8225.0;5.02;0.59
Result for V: 1.1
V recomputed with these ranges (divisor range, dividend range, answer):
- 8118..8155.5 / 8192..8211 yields 1.06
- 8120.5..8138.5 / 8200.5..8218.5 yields 1.09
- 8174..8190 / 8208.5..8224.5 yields 0.96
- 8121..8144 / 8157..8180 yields 1.16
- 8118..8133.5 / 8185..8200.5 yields 1.13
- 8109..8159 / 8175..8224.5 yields 1.04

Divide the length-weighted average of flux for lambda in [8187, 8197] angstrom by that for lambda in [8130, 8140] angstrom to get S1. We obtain 1.28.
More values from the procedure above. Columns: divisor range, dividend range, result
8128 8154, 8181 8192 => 1.10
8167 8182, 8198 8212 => 0.91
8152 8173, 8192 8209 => 0.92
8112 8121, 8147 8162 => 0.95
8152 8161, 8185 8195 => 1.00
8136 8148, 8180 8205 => 1.00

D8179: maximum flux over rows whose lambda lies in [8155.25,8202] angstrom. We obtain 5.64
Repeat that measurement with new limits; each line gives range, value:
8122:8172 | 6.5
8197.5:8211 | 5.15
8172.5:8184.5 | 4.98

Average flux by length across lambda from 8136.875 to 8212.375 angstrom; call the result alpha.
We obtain 4.56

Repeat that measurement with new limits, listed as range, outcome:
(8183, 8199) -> 4.7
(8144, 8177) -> 4.63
